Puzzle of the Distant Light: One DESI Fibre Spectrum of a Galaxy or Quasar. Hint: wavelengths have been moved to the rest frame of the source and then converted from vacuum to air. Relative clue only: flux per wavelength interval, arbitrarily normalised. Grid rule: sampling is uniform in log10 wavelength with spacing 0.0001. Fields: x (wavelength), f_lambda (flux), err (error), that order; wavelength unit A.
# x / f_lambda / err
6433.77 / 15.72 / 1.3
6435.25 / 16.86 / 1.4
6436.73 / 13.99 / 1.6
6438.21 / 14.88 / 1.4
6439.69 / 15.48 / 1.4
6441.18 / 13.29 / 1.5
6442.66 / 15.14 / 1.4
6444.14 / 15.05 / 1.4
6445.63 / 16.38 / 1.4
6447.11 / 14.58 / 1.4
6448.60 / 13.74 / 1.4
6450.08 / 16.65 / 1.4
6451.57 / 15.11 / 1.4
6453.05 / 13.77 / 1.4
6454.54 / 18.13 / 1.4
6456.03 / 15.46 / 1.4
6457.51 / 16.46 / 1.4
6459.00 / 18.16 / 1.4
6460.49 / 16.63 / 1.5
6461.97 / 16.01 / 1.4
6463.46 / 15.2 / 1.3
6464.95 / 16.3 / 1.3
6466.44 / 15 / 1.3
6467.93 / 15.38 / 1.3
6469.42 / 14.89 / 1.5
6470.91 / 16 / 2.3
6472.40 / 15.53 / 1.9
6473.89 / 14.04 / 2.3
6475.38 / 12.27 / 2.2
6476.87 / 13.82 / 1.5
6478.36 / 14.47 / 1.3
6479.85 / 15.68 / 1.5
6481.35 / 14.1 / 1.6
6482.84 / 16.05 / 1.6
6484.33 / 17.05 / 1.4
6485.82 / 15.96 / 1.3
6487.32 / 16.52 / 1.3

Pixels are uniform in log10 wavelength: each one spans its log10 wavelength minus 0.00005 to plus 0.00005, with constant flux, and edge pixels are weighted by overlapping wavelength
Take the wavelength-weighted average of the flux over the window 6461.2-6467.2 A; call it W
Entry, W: 15.6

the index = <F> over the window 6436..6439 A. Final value 14.5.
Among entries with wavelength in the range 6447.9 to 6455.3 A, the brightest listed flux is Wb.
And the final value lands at 18.13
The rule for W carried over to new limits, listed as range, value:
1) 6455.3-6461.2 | 16.7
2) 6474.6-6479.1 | 13.5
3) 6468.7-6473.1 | 15.5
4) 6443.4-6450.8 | 15.3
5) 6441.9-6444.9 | 15.1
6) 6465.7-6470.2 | 15.1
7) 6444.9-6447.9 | 15.4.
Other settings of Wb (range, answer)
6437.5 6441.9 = 15.48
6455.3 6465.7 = 18.16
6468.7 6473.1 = 16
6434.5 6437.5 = 16.86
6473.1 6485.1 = 17.05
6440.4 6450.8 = 16.65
